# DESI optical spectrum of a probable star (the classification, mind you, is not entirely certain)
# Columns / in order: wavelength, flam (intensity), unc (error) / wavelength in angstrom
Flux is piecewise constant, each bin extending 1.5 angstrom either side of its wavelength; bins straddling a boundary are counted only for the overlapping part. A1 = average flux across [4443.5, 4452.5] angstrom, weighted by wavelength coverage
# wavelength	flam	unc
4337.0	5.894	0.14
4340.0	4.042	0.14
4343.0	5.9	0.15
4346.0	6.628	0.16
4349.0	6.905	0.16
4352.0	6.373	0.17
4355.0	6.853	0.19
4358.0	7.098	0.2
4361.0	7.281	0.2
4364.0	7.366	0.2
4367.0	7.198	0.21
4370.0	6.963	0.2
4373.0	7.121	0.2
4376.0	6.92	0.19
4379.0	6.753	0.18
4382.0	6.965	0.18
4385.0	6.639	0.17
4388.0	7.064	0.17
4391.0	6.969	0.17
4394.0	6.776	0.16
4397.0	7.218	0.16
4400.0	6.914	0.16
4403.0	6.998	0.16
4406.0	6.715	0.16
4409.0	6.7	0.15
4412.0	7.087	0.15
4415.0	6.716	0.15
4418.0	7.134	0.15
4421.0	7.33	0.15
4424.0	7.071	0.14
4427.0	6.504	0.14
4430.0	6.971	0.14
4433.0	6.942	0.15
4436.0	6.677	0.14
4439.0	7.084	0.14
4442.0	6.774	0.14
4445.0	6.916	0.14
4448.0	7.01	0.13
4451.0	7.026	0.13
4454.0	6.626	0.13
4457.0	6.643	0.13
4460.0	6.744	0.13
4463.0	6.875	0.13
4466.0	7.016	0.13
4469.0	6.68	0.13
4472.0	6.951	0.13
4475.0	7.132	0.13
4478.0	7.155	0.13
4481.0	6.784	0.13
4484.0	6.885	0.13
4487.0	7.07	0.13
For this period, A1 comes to 6.98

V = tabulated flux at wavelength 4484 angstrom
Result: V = 6.885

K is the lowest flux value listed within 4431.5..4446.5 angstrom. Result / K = 6.677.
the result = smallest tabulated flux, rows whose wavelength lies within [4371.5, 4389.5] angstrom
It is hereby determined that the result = 6.639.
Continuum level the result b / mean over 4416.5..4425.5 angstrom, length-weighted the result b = 7.18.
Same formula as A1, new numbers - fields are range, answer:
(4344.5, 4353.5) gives 6.64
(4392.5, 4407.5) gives 6.92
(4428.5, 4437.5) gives 6.86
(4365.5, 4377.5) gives 7.05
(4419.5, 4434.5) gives 6.96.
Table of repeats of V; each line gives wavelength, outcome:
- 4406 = 6.715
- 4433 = 6.942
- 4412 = 7.087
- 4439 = 7.084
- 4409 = 6.7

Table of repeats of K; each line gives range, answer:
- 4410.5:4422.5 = 6.716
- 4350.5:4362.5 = 6.373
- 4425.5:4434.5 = 6.504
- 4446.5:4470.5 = 6.626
